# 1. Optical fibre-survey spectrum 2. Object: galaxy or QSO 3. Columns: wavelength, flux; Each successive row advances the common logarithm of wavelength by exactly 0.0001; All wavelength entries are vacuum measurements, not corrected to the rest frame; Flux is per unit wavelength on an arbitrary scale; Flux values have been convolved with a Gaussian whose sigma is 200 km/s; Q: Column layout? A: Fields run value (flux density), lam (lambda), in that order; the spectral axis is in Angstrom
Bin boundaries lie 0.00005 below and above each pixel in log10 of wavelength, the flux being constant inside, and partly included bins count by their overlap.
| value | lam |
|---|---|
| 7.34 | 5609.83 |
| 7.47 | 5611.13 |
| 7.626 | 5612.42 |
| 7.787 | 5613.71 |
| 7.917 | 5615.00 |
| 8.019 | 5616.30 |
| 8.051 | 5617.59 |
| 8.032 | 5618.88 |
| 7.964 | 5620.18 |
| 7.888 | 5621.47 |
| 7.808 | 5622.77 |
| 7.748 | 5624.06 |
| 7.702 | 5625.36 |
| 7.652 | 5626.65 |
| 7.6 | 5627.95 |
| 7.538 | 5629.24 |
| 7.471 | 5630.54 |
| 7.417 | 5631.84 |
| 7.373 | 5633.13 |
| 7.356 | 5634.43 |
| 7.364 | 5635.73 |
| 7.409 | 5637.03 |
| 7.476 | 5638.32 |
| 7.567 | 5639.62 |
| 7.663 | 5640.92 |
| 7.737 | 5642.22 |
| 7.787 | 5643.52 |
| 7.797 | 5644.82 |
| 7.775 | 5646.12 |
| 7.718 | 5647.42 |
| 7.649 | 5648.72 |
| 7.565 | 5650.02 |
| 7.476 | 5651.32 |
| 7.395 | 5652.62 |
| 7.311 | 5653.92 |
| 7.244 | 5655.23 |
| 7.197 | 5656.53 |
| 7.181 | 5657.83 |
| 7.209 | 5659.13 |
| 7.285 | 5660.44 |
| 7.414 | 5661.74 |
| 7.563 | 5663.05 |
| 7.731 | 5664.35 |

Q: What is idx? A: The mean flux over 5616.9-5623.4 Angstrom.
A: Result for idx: 7.95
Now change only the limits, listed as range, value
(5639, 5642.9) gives 7.65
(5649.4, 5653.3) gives 7.48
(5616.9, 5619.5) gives 8.06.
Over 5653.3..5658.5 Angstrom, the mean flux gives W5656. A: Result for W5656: 7.23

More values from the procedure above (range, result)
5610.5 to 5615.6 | 7.71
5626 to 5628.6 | 7.65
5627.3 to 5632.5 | 7.51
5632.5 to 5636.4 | 7.35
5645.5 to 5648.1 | 7.75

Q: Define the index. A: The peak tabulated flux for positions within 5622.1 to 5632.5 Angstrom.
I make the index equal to 7.808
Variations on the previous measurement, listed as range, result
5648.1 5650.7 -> 7.649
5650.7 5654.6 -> 7.476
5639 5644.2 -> 7.787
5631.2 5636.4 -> 7.417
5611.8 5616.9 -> 8.019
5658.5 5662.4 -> 7.414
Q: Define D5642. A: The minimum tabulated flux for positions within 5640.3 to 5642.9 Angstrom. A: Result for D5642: 7.663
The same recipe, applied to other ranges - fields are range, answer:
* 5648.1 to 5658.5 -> 7.181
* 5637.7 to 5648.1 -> 7.476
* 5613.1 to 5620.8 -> 7.787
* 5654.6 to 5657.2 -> 7.197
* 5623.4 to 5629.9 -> 7.538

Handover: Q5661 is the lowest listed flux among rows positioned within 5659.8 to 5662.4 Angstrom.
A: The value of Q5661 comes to 7.285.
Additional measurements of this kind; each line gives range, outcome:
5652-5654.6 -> 7.311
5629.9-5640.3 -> 7.356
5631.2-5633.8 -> 7.373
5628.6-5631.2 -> 7.471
